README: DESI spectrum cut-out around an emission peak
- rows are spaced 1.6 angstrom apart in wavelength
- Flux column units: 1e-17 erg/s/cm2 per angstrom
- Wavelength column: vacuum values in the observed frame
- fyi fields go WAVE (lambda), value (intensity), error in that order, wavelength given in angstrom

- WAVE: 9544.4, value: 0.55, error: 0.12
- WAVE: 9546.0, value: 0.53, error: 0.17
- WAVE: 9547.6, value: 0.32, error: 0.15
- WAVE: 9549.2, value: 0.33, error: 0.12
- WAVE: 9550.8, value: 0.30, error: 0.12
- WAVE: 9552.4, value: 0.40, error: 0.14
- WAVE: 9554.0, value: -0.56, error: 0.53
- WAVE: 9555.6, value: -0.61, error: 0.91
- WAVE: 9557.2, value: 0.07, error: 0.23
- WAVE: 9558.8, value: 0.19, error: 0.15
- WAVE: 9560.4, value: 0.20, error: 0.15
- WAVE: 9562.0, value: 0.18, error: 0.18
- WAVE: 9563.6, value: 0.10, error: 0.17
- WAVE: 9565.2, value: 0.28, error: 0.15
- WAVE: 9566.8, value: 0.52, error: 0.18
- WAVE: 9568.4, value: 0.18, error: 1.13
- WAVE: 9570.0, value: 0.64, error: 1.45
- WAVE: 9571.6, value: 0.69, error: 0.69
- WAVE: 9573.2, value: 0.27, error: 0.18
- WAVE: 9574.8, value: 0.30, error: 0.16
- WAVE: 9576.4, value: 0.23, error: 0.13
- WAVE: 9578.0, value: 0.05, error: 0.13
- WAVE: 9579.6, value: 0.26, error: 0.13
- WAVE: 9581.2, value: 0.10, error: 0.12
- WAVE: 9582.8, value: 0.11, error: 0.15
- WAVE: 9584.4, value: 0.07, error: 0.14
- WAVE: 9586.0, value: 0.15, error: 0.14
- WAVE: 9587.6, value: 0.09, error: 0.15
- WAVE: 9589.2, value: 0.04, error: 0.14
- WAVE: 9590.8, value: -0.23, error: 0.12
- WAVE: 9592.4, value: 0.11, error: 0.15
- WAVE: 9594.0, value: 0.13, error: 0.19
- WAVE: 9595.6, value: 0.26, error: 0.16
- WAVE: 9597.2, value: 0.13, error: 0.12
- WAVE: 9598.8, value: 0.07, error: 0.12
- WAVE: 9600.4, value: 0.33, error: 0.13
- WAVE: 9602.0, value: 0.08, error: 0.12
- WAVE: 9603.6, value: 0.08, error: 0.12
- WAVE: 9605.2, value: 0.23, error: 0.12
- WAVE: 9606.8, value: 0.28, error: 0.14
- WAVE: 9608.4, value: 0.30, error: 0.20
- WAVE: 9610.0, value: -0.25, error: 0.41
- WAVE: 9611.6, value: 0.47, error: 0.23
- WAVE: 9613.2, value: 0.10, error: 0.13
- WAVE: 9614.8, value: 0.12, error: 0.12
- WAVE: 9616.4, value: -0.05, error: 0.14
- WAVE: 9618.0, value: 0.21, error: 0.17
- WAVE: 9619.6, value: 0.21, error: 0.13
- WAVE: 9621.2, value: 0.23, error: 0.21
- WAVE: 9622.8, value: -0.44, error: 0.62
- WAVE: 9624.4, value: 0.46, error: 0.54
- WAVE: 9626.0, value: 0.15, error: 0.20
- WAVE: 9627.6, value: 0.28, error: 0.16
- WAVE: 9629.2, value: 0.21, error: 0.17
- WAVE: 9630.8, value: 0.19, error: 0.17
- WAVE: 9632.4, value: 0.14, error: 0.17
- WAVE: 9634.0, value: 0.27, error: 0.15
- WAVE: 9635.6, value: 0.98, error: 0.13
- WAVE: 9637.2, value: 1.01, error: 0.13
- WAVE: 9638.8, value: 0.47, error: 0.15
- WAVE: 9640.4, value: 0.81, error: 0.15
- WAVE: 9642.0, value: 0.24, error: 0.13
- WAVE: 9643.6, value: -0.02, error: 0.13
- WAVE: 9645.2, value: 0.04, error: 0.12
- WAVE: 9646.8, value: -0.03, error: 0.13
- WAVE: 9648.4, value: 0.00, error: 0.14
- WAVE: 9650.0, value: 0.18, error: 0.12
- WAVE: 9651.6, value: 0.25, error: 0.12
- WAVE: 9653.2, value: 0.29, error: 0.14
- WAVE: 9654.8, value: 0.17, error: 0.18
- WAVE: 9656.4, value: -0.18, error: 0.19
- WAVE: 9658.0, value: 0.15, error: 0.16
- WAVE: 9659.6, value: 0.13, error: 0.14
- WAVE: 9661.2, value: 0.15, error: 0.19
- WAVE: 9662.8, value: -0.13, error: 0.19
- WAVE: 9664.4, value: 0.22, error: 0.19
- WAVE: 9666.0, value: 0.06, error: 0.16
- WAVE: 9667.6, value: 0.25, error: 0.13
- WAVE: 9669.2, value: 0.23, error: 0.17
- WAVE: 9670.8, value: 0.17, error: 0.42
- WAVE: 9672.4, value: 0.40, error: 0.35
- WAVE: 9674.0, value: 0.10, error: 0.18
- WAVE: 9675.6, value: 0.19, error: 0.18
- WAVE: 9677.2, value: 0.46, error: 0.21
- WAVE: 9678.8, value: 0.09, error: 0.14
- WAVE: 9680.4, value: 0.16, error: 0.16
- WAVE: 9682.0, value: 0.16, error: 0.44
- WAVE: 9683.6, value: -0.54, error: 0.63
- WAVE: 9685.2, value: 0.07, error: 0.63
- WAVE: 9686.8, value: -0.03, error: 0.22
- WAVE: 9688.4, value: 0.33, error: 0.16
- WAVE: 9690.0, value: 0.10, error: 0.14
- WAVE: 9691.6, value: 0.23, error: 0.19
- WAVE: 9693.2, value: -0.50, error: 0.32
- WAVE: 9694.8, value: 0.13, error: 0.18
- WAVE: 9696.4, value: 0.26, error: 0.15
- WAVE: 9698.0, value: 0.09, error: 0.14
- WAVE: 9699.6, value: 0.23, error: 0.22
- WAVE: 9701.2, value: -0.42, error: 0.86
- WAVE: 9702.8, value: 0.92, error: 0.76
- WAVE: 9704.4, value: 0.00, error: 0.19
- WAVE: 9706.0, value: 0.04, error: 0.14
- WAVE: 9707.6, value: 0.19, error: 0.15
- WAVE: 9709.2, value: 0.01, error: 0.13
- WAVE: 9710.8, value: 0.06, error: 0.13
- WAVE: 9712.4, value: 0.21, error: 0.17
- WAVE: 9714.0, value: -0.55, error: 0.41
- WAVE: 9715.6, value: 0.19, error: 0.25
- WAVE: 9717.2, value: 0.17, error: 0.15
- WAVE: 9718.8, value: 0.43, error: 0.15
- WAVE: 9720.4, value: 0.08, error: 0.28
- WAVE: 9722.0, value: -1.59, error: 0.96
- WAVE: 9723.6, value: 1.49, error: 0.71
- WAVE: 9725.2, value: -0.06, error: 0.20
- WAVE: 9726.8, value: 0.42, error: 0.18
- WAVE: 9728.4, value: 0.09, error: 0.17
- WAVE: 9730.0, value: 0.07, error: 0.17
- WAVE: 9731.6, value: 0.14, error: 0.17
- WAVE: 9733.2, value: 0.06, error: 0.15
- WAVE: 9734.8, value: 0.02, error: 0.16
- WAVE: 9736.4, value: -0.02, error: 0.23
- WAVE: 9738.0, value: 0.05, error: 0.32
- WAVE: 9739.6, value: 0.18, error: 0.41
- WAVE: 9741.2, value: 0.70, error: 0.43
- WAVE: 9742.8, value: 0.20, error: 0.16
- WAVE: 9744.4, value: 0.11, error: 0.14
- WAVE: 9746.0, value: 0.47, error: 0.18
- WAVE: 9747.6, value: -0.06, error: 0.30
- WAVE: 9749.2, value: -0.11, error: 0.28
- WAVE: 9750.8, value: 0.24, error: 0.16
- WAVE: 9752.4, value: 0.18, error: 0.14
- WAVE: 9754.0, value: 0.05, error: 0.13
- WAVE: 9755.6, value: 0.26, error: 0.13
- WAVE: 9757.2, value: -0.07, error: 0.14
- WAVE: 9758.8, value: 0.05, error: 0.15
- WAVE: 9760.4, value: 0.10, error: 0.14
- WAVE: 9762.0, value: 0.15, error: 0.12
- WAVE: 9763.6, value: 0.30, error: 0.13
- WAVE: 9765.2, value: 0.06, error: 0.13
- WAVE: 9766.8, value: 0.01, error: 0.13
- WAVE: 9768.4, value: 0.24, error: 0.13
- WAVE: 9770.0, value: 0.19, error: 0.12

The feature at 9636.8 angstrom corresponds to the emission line [O III]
